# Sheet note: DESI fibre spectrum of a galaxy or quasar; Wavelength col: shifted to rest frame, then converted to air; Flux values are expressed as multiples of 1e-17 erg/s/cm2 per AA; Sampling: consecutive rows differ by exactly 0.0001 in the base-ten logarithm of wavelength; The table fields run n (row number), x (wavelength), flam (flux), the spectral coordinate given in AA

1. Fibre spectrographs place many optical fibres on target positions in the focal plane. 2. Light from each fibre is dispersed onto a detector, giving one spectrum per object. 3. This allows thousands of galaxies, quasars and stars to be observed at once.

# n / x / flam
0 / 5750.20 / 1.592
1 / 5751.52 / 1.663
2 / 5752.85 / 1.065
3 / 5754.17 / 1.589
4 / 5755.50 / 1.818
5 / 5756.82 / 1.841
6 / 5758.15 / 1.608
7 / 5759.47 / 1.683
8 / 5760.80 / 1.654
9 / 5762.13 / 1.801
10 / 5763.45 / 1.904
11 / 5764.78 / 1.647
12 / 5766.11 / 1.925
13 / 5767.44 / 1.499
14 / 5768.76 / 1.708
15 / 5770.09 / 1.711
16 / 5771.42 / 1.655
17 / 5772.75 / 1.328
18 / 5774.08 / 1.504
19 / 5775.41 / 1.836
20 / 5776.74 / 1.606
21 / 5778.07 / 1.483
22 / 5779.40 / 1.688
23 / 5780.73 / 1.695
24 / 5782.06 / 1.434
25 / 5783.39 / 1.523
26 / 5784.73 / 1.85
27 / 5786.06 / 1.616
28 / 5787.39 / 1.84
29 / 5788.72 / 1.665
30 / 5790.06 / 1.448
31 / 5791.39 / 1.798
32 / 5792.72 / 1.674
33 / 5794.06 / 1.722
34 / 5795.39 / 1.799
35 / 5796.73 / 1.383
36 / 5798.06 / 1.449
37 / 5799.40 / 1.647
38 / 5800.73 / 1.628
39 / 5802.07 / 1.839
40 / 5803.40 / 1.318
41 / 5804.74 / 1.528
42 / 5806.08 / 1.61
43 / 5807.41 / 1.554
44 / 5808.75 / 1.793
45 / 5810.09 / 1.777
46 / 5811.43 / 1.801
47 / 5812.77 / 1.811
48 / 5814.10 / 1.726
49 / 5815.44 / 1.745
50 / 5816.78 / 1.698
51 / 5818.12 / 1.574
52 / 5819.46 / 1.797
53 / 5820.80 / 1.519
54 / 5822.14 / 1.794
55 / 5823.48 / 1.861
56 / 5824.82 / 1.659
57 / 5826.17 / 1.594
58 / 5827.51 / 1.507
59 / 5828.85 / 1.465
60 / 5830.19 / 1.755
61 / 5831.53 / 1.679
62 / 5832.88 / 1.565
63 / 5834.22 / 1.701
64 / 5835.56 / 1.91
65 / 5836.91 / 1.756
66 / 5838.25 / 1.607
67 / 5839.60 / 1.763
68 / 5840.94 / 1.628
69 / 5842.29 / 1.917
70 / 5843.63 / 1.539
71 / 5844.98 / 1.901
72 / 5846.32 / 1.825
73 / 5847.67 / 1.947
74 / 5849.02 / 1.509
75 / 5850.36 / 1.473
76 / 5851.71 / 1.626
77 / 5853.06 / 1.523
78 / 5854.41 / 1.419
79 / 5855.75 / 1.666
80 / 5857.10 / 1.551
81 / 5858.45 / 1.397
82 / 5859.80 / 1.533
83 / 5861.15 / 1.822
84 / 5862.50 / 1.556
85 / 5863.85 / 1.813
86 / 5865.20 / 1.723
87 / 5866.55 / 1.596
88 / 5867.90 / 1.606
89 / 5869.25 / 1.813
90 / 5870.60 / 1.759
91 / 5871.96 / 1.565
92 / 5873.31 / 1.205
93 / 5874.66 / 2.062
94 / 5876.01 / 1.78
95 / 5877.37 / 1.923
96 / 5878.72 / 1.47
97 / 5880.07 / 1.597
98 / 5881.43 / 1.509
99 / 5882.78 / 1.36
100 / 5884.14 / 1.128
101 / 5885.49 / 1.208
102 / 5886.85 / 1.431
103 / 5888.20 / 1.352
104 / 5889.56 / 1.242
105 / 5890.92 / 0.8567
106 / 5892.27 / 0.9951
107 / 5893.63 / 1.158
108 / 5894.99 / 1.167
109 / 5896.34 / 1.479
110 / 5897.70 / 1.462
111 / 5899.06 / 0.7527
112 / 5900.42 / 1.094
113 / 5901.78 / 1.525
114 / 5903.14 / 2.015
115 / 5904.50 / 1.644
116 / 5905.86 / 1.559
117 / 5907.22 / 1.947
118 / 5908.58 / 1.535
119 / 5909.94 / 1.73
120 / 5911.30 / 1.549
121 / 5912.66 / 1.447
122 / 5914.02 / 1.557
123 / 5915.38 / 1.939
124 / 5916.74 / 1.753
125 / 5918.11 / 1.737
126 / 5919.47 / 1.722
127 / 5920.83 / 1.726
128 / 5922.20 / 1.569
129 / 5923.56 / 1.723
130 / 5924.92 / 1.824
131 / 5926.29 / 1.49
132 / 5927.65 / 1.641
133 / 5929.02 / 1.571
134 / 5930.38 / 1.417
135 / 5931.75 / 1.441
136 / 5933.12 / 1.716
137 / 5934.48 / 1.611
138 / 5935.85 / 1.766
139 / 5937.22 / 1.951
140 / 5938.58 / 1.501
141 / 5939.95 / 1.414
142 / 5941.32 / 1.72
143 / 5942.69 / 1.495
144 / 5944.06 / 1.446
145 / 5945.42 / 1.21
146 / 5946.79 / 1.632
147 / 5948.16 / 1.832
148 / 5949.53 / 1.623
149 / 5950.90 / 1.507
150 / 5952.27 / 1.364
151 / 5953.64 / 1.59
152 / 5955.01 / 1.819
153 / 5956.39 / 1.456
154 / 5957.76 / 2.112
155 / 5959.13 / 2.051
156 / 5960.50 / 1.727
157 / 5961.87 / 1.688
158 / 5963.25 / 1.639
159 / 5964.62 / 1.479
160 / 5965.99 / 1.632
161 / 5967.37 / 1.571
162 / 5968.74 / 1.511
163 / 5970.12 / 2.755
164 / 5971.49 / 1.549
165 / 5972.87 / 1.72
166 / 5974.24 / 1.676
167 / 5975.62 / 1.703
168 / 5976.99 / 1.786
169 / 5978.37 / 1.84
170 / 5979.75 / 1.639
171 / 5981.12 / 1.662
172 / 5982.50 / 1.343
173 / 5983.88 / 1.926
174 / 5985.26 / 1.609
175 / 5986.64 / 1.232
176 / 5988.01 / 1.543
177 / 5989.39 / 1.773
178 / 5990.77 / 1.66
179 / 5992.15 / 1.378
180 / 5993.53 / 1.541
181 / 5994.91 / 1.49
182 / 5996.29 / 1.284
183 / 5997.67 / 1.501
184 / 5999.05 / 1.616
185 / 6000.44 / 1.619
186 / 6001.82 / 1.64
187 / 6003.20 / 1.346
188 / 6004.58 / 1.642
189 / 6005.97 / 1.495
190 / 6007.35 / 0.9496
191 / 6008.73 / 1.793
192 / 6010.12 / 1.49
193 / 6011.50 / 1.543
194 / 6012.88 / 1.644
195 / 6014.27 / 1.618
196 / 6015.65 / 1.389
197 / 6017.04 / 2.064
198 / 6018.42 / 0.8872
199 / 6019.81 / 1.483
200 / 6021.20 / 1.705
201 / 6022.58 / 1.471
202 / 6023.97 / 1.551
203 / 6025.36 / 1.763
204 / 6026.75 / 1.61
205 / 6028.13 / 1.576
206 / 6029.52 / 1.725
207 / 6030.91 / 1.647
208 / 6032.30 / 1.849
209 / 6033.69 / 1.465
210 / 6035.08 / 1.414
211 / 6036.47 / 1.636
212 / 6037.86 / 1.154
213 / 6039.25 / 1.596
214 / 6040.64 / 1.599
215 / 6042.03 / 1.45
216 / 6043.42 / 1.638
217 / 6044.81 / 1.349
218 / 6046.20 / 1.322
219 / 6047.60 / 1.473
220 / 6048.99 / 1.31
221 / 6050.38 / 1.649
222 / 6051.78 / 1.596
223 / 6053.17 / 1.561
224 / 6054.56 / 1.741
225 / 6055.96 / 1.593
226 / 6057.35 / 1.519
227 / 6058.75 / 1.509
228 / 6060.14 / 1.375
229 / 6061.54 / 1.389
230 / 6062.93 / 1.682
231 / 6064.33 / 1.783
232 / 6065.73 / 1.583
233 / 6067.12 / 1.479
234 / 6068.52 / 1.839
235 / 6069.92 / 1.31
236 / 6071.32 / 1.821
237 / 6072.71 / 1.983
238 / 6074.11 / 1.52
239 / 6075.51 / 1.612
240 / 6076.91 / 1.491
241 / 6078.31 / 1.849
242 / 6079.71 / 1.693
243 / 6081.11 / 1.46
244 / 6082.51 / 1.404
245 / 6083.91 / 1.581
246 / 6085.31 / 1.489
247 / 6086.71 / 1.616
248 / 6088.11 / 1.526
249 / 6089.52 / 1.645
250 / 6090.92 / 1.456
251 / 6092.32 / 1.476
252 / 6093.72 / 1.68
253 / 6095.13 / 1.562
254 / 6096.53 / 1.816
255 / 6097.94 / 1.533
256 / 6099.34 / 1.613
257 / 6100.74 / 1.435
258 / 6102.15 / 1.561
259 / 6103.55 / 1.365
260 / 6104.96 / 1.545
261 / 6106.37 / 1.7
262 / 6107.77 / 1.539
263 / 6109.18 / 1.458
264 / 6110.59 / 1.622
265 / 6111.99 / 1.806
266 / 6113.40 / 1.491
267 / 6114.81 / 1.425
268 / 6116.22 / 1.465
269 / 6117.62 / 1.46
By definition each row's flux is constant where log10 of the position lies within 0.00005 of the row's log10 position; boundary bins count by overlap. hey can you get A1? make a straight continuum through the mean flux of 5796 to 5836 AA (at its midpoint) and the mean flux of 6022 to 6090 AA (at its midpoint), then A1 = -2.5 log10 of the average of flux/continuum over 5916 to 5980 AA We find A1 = -0.040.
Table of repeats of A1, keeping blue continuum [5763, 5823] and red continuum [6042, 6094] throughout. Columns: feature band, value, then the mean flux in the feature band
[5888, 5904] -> 0.27 mag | 1.26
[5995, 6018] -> 0.04 mag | 1.53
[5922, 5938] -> -0.02 mag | 1.65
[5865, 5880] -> -0.03 mag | 1.68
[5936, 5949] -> 0.01 mag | 1.59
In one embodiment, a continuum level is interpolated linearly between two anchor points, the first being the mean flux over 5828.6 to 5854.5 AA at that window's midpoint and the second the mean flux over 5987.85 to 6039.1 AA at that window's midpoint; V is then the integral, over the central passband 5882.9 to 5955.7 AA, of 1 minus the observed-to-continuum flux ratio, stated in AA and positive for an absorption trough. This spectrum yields 4.4 AA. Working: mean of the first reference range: 1.68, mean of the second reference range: 1.54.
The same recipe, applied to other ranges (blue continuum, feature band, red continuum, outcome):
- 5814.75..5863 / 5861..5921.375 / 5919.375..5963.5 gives 4.4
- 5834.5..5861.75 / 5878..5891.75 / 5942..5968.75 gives 2.8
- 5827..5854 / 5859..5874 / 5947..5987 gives 0.4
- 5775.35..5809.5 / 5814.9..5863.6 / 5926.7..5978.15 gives -0.7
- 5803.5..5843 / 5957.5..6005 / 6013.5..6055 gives -2.1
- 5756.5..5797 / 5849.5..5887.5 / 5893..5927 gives 0.5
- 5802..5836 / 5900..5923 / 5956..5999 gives 0.1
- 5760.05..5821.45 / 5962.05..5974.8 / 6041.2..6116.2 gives -1.0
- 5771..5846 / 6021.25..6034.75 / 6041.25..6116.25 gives -0.4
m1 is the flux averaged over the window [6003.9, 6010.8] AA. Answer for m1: 1.47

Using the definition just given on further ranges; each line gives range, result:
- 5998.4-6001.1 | 1.61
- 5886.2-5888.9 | 1.39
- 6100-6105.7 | 1.48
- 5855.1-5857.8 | 1.6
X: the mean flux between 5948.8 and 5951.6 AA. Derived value 1.57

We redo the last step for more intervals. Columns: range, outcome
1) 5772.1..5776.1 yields 1.56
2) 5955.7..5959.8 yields 1.87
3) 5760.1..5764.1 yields 1.79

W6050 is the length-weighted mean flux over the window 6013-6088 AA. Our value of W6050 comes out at 1.56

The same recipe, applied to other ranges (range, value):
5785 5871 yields 1.67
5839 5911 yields 1.54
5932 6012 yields 1.62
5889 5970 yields 1.57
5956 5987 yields 1.72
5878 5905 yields 1.32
